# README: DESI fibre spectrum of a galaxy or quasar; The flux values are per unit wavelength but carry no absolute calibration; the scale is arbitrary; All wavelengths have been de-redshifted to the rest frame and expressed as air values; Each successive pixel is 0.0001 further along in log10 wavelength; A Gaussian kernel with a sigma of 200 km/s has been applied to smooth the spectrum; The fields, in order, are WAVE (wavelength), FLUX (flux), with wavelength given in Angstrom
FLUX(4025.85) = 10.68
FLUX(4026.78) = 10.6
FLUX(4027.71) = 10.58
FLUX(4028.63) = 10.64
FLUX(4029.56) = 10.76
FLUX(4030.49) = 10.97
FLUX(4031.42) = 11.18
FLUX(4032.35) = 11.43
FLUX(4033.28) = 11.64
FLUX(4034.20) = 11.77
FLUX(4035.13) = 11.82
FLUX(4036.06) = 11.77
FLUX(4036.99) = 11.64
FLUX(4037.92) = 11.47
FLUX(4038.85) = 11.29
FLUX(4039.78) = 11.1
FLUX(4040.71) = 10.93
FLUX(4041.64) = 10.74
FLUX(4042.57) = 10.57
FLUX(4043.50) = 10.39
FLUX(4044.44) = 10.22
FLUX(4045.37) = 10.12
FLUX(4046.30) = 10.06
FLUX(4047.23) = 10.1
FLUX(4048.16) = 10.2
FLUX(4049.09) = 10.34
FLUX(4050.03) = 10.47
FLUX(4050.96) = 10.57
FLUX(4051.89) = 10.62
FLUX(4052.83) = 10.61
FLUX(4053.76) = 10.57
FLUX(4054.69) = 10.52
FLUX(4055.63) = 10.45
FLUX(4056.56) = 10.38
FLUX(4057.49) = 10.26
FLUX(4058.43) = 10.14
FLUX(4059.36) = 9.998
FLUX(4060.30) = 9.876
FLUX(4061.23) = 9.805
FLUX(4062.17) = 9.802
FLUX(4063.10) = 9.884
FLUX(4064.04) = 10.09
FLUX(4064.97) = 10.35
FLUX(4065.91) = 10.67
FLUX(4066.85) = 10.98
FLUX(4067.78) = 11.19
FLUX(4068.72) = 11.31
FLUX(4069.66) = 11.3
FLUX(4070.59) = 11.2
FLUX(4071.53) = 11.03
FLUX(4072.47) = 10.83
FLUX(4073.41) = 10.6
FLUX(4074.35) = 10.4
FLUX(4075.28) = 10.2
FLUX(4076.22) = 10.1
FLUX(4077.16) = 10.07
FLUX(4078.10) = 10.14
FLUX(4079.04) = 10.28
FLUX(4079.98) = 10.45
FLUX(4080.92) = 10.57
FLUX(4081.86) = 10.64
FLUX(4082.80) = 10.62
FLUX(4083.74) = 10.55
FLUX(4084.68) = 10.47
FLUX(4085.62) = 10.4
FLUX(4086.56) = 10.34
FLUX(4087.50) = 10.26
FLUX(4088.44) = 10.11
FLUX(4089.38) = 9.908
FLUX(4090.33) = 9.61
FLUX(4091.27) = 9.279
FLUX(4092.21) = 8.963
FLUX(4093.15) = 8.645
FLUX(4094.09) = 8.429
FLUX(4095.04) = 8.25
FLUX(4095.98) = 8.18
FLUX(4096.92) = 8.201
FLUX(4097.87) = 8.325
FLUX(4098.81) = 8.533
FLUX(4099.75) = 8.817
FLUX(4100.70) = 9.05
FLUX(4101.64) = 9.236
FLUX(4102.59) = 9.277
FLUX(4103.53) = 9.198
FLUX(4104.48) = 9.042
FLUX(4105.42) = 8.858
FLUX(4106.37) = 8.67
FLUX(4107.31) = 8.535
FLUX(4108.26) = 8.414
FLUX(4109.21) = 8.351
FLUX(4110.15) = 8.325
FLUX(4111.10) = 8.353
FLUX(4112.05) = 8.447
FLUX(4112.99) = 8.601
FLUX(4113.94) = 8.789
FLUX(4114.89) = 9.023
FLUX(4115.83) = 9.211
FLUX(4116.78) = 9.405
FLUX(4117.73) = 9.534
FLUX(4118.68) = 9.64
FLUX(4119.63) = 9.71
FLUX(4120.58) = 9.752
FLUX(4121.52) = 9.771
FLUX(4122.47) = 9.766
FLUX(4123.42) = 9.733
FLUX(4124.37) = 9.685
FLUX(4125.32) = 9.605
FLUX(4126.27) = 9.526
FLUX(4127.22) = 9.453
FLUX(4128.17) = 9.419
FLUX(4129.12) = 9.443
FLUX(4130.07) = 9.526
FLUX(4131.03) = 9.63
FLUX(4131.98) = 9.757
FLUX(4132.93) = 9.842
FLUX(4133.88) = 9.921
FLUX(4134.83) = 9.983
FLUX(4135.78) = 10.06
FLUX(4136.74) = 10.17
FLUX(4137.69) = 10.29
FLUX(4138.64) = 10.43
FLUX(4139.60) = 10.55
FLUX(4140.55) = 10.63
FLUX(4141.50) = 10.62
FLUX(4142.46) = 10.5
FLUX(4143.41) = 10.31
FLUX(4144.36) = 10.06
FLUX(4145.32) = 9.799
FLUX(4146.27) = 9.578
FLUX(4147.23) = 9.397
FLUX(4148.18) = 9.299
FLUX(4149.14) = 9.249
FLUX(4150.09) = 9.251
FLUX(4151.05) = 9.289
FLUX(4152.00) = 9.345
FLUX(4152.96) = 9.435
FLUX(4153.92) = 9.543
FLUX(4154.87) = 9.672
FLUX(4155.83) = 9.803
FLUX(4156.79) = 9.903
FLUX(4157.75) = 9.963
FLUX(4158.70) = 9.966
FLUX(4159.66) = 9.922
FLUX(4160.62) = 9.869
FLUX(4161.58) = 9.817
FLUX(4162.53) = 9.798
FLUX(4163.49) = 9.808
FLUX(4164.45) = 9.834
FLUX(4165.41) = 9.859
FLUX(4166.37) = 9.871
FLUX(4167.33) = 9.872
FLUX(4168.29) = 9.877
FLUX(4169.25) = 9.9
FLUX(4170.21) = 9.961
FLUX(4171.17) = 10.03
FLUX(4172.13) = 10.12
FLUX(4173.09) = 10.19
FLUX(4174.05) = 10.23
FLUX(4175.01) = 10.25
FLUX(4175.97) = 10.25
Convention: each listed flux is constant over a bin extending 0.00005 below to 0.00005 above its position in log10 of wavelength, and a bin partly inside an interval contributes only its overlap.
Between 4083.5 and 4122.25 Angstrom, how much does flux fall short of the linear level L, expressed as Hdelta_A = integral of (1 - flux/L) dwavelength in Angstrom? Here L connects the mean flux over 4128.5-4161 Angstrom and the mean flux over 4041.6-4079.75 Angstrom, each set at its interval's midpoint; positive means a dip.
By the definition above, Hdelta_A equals 3.8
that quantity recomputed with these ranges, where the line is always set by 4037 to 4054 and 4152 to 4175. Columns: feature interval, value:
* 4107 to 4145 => 2.0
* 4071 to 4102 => 1.8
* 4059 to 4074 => -0.1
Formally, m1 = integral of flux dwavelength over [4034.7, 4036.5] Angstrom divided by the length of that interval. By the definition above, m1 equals 11.8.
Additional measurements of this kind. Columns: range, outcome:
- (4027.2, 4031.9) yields 10.8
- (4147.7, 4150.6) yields 9.27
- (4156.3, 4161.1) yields 9.92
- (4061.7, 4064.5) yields 9.92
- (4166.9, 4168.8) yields 9.87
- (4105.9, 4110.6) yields 8.47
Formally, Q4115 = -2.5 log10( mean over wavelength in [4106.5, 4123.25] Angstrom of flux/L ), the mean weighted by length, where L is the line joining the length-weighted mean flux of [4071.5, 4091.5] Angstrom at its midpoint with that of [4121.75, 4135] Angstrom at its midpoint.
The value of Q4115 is 0.09 mag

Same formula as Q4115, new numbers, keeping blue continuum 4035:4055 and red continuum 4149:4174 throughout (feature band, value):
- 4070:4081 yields 0.00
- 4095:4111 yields 0.18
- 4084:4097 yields 0.10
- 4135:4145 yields -0.04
